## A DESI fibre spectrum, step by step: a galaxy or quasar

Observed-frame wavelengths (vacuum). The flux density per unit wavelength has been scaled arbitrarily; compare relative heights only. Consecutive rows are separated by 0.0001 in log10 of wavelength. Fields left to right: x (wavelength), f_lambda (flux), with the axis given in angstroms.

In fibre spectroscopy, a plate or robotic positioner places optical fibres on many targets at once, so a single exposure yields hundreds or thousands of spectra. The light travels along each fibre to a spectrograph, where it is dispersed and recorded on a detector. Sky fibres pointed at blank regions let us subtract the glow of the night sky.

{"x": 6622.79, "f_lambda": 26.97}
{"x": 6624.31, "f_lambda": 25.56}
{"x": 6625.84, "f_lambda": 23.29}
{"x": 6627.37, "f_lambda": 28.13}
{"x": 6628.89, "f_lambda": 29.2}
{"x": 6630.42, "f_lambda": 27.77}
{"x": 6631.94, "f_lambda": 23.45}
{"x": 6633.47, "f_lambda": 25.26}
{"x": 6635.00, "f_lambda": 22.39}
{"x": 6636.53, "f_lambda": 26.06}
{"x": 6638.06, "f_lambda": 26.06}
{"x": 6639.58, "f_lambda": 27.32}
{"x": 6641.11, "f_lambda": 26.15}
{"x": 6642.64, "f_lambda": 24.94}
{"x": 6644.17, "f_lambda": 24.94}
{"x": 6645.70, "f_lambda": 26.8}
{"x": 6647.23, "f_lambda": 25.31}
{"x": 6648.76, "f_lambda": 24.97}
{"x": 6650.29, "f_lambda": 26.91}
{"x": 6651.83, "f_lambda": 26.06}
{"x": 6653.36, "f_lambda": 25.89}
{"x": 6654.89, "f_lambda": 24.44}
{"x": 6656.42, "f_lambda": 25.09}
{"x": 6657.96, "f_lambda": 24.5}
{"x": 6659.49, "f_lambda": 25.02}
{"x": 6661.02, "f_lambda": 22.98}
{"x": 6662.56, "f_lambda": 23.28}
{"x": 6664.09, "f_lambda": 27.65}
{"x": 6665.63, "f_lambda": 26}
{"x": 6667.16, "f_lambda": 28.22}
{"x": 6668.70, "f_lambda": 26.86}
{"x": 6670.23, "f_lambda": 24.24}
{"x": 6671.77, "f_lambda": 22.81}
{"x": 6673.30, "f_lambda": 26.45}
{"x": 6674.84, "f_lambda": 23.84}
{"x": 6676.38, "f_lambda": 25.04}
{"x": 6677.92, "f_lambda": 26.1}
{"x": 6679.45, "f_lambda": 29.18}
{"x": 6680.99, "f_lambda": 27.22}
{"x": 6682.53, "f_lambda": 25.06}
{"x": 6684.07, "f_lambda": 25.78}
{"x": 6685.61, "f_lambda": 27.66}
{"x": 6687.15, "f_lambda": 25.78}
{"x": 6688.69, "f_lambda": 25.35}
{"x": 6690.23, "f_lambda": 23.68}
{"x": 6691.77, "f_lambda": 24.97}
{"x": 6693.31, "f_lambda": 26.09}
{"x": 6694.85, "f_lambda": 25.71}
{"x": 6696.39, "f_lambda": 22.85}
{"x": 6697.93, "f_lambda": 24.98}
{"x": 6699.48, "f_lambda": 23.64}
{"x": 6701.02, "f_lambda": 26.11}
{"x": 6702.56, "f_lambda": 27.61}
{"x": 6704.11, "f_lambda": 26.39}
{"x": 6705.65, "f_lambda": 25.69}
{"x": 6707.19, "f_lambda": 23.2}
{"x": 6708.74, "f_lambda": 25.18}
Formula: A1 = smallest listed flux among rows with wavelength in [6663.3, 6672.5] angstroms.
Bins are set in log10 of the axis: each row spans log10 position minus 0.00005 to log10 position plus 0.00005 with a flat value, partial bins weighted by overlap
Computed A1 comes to 22.81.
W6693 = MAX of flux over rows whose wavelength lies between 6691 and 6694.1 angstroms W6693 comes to 26.09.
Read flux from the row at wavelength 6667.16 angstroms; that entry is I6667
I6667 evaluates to 28.22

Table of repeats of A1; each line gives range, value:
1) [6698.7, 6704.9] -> 23.64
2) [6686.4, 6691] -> 23.68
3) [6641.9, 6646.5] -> 24.94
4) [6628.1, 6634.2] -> 23.45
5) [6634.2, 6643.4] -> 22.39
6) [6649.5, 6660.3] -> 24.44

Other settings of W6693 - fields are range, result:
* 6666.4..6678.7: 28.22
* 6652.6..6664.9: 27.65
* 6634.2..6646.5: 27.32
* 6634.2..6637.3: 26.06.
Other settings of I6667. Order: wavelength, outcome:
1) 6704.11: 26.39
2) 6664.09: 27.65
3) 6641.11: 26.15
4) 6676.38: 25.04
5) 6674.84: 23.84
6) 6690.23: 23.68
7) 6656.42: 25.09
